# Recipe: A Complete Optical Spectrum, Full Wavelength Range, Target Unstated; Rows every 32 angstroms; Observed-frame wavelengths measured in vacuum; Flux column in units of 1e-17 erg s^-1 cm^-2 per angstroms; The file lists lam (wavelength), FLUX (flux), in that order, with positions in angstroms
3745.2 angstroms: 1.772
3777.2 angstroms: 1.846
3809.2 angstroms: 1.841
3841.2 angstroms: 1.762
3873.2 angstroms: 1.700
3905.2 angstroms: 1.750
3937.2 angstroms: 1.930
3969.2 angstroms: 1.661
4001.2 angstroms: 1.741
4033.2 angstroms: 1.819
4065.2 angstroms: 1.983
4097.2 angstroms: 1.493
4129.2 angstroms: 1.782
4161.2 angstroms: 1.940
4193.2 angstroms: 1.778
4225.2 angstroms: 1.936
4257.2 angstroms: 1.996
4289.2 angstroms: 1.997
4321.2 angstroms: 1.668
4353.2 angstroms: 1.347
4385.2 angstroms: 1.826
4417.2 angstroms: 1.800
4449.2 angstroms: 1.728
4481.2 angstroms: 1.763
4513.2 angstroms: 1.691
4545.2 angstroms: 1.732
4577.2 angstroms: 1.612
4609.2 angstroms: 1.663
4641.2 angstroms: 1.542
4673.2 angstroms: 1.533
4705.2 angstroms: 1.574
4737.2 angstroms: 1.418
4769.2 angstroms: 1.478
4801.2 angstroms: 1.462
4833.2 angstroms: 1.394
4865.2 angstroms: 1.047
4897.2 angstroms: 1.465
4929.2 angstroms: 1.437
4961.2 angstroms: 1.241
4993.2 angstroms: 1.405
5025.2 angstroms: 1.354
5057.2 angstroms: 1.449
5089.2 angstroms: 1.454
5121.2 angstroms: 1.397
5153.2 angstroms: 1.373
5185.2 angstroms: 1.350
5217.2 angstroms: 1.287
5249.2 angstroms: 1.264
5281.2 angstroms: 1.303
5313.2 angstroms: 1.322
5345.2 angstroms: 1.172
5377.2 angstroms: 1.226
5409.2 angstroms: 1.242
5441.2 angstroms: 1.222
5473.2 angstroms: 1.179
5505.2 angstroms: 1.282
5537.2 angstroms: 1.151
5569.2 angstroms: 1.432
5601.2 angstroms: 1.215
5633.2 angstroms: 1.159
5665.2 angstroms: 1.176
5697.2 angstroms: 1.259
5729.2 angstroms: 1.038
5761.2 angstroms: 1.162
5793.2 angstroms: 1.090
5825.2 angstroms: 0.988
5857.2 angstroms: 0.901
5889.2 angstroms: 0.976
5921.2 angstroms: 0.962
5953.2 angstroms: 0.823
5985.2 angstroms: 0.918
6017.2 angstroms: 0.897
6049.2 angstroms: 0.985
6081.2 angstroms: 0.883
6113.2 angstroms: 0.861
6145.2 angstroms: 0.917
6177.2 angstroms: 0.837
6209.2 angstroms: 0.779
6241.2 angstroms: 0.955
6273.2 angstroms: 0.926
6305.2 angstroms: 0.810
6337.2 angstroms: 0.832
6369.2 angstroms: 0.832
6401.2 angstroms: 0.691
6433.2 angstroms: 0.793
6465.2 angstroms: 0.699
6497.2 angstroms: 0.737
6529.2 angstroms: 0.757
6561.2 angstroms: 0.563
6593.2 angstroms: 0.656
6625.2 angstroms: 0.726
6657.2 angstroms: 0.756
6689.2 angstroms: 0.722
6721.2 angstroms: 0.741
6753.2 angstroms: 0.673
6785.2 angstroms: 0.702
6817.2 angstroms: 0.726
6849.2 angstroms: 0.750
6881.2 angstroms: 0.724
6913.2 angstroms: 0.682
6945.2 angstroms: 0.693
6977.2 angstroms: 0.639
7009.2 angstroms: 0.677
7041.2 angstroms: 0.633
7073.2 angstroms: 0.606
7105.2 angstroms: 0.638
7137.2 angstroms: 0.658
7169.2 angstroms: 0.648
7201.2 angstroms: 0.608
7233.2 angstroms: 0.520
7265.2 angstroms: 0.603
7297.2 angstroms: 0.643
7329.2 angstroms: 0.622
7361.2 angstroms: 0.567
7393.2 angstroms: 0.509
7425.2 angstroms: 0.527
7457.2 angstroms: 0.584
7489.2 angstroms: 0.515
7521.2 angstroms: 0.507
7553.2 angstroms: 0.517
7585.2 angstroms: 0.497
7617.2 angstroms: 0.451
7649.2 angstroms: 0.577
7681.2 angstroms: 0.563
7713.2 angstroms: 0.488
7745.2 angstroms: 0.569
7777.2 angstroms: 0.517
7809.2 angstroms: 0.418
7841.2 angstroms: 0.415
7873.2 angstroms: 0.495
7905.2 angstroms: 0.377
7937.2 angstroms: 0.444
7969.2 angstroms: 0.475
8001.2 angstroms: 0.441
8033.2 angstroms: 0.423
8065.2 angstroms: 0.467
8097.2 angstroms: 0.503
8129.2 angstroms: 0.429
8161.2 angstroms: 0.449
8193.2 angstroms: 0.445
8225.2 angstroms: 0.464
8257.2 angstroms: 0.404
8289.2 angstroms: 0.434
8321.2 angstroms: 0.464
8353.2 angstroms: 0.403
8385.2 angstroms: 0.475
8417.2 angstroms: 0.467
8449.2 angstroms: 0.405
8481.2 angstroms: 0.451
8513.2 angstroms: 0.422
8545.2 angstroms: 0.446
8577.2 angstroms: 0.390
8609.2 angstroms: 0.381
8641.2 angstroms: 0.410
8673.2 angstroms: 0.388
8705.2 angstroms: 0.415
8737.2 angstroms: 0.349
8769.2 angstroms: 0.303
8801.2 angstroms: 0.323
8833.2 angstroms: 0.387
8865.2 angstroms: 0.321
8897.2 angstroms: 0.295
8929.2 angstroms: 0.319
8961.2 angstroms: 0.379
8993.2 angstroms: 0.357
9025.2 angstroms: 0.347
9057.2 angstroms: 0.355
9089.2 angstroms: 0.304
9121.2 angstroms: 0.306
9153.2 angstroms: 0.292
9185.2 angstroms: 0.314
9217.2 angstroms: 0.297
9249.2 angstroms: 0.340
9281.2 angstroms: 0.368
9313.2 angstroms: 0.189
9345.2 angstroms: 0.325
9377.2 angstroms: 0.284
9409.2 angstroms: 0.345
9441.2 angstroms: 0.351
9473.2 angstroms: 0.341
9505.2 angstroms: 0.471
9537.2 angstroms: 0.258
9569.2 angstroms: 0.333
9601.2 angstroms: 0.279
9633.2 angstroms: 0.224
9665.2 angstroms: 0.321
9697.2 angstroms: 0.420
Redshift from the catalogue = 0.00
